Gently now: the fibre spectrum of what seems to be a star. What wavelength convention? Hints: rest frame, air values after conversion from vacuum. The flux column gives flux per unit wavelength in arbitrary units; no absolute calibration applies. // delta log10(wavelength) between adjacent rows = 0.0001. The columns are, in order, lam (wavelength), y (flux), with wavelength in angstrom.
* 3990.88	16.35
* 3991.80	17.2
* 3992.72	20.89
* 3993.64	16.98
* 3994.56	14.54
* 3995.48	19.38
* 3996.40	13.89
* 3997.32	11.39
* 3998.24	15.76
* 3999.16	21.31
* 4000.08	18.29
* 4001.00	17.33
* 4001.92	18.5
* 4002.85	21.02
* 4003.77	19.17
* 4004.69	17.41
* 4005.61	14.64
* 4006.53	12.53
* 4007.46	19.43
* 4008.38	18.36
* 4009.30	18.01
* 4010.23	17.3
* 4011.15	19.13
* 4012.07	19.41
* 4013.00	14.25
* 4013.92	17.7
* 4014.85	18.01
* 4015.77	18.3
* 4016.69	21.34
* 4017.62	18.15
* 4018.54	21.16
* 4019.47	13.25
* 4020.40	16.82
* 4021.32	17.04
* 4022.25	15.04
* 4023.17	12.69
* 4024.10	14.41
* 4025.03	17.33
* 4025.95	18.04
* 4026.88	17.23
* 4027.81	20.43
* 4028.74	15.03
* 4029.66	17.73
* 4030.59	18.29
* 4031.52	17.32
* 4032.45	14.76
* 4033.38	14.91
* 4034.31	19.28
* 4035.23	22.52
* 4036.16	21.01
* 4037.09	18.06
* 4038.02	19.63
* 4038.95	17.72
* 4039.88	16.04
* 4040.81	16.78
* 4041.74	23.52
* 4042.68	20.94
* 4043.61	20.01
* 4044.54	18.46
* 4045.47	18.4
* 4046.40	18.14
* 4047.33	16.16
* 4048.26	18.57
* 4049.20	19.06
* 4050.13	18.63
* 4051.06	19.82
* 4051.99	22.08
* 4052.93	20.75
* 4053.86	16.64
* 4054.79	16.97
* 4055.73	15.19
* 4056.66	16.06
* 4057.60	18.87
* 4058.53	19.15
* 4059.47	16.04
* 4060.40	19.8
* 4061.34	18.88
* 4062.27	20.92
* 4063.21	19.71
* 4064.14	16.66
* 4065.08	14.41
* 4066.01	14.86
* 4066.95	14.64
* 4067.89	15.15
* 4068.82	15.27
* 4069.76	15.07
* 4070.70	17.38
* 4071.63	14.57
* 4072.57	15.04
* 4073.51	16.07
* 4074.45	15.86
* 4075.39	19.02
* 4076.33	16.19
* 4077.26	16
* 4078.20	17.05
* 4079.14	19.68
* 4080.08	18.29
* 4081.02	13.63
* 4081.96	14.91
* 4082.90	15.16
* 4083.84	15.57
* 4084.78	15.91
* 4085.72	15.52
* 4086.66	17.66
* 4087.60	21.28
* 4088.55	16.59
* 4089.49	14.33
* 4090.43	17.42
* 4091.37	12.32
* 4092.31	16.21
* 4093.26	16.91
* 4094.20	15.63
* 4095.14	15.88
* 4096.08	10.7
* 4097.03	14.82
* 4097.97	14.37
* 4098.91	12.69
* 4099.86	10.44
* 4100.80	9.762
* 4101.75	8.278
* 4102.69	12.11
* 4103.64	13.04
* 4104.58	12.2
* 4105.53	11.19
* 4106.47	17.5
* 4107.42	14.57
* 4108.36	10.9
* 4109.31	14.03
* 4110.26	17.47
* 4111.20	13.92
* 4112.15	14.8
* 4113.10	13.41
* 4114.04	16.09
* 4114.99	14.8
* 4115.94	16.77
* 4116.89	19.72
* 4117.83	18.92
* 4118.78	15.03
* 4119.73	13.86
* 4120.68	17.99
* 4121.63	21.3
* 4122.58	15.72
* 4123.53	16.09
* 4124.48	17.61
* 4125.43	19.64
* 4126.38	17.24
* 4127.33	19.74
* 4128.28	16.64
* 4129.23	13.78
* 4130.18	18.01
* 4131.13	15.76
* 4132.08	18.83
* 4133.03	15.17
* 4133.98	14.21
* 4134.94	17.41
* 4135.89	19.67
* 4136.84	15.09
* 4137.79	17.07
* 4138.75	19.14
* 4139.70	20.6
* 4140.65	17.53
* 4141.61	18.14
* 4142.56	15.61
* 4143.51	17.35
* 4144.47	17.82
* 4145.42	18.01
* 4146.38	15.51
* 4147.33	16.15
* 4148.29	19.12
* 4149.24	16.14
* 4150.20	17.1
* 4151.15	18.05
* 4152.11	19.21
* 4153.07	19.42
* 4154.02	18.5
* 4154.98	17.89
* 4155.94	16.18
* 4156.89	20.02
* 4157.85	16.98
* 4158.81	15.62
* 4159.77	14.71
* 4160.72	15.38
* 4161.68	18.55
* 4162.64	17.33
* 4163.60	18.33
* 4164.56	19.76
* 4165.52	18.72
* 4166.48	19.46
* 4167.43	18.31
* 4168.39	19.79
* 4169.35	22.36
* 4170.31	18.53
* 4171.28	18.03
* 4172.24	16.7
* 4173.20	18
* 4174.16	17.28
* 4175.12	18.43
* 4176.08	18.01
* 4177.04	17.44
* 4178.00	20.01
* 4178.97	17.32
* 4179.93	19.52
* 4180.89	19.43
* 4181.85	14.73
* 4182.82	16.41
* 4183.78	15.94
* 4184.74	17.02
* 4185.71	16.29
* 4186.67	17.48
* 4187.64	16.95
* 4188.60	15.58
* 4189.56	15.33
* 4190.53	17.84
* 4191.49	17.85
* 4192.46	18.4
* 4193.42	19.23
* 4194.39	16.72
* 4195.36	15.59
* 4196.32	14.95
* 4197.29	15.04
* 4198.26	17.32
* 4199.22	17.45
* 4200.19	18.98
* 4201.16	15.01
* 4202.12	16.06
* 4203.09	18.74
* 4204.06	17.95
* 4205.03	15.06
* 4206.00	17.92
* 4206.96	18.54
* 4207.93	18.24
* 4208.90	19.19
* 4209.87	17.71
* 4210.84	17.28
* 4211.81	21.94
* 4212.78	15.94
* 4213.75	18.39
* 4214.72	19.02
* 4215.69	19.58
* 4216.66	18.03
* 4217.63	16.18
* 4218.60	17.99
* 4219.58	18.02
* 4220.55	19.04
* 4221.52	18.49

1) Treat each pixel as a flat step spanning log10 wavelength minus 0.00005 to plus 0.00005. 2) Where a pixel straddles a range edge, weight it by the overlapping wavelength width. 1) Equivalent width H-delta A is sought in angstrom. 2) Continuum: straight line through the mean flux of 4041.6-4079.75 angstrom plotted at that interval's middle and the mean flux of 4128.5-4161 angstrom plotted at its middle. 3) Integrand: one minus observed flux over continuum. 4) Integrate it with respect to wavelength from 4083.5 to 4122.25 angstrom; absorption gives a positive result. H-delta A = 5.57 angstrom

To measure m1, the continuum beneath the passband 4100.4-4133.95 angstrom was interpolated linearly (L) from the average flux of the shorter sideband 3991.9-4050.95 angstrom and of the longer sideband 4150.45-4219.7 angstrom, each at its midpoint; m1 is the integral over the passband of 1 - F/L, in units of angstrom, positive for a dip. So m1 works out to 4.24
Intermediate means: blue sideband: 17.7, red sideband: 17.7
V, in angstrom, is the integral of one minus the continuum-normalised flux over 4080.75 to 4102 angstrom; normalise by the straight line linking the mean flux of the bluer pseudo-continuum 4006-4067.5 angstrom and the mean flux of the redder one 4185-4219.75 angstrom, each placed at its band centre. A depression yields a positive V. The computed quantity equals 3.6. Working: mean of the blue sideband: 17.8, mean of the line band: 14.7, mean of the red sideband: 17.4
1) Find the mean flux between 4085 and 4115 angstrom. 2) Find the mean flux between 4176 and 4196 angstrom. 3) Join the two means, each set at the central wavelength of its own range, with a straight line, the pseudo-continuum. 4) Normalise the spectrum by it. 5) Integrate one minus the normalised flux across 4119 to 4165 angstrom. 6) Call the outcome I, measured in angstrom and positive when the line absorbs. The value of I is -4.8 angstrom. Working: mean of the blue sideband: 14.3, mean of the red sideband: 17.3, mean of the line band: 17.4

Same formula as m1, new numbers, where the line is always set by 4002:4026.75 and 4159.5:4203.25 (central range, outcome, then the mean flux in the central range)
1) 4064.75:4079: 1.2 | 15.9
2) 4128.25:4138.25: 0.6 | 16.5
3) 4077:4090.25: 0.6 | 16.6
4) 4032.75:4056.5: -1.8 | 18.7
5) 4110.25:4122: 0.7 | 16.4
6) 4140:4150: 0.2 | 17.2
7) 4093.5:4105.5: 3.4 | 12.5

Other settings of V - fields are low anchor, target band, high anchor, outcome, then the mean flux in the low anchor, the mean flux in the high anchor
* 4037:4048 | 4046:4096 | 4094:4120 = -0.8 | 18.7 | 14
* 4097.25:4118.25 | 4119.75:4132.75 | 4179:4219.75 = -2.4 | 14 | 17.4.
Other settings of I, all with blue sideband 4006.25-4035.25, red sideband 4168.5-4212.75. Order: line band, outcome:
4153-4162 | 0.15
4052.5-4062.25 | -0.34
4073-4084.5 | 0.63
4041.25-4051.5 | -1.12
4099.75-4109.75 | 2.98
